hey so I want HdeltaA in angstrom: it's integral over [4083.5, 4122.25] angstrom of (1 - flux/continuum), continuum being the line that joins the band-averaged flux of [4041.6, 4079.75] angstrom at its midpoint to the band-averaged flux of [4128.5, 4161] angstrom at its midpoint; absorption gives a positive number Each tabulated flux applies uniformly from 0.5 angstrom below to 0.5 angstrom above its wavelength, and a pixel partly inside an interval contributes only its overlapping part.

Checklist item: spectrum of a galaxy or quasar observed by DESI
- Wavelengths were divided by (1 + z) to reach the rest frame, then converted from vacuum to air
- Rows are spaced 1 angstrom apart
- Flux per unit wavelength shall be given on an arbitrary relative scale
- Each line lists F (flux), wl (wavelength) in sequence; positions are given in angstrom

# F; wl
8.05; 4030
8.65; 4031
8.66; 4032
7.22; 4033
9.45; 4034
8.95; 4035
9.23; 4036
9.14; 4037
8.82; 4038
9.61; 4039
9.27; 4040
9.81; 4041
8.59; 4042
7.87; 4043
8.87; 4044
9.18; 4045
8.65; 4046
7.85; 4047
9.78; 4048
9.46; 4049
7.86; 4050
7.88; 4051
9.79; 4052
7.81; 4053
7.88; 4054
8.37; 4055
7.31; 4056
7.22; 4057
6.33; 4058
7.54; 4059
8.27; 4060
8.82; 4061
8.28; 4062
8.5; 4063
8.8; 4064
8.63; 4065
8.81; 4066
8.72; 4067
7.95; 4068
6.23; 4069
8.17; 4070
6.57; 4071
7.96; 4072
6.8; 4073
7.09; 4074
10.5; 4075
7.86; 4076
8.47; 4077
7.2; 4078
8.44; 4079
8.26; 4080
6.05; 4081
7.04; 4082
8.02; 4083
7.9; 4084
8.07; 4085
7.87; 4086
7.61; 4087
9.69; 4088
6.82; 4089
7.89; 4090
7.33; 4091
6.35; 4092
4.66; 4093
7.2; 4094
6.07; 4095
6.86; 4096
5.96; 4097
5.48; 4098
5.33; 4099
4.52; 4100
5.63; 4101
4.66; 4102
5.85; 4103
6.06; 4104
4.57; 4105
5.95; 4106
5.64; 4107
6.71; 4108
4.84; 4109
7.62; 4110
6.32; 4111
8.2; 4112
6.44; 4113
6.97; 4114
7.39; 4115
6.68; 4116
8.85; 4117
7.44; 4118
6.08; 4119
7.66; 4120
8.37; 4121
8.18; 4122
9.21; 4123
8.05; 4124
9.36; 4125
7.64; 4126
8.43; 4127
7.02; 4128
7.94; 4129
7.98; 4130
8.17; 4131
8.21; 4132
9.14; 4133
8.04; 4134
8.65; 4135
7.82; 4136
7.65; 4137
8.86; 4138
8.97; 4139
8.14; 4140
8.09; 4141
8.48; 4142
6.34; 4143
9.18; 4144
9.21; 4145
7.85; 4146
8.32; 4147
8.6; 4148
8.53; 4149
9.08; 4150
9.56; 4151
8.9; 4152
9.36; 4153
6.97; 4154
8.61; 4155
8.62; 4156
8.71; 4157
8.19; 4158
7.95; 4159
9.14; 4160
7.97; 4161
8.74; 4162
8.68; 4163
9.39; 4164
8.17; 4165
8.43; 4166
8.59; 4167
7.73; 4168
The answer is 7.4 angstrom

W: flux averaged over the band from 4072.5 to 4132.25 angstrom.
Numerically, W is 7.15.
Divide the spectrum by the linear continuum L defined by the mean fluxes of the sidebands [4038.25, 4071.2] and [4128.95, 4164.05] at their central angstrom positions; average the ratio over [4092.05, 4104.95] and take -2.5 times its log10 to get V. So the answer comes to 0.42 mag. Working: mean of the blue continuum 8.34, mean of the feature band 5.67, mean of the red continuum 8.44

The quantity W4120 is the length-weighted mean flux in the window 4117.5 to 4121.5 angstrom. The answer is 7.39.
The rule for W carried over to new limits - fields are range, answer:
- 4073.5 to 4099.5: 7.31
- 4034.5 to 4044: 9.02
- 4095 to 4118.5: 6.26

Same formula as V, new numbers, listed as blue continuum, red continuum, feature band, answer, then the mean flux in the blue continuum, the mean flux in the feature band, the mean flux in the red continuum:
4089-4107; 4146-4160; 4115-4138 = -0.11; 5.92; 8.03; 8.56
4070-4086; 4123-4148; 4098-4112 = 0.36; 7.77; 5.75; 8.26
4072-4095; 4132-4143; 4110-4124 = 0.07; 7.57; 7.54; 8.28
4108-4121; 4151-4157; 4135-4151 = -0.03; 7.08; 8.39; 8.6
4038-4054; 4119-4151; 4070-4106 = 0.23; 8.79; 6.94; 8.28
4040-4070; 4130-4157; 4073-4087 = 0.07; 8.33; 7.86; 8.43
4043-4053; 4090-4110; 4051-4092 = -0.07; 8.72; 7.9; 5.87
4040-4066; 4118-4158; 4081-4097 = 0.16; 8.4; 7.21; 8.29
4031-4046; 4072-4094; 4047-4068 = 0.01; 8.89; 8.28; 7.61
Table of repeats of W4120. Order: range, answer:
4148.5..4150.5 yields 8.8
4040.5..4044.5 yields 8.79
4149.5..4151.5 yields 9.32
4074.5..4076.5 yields 9.18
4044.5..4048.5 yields 8.87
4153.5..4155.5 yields 7.79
